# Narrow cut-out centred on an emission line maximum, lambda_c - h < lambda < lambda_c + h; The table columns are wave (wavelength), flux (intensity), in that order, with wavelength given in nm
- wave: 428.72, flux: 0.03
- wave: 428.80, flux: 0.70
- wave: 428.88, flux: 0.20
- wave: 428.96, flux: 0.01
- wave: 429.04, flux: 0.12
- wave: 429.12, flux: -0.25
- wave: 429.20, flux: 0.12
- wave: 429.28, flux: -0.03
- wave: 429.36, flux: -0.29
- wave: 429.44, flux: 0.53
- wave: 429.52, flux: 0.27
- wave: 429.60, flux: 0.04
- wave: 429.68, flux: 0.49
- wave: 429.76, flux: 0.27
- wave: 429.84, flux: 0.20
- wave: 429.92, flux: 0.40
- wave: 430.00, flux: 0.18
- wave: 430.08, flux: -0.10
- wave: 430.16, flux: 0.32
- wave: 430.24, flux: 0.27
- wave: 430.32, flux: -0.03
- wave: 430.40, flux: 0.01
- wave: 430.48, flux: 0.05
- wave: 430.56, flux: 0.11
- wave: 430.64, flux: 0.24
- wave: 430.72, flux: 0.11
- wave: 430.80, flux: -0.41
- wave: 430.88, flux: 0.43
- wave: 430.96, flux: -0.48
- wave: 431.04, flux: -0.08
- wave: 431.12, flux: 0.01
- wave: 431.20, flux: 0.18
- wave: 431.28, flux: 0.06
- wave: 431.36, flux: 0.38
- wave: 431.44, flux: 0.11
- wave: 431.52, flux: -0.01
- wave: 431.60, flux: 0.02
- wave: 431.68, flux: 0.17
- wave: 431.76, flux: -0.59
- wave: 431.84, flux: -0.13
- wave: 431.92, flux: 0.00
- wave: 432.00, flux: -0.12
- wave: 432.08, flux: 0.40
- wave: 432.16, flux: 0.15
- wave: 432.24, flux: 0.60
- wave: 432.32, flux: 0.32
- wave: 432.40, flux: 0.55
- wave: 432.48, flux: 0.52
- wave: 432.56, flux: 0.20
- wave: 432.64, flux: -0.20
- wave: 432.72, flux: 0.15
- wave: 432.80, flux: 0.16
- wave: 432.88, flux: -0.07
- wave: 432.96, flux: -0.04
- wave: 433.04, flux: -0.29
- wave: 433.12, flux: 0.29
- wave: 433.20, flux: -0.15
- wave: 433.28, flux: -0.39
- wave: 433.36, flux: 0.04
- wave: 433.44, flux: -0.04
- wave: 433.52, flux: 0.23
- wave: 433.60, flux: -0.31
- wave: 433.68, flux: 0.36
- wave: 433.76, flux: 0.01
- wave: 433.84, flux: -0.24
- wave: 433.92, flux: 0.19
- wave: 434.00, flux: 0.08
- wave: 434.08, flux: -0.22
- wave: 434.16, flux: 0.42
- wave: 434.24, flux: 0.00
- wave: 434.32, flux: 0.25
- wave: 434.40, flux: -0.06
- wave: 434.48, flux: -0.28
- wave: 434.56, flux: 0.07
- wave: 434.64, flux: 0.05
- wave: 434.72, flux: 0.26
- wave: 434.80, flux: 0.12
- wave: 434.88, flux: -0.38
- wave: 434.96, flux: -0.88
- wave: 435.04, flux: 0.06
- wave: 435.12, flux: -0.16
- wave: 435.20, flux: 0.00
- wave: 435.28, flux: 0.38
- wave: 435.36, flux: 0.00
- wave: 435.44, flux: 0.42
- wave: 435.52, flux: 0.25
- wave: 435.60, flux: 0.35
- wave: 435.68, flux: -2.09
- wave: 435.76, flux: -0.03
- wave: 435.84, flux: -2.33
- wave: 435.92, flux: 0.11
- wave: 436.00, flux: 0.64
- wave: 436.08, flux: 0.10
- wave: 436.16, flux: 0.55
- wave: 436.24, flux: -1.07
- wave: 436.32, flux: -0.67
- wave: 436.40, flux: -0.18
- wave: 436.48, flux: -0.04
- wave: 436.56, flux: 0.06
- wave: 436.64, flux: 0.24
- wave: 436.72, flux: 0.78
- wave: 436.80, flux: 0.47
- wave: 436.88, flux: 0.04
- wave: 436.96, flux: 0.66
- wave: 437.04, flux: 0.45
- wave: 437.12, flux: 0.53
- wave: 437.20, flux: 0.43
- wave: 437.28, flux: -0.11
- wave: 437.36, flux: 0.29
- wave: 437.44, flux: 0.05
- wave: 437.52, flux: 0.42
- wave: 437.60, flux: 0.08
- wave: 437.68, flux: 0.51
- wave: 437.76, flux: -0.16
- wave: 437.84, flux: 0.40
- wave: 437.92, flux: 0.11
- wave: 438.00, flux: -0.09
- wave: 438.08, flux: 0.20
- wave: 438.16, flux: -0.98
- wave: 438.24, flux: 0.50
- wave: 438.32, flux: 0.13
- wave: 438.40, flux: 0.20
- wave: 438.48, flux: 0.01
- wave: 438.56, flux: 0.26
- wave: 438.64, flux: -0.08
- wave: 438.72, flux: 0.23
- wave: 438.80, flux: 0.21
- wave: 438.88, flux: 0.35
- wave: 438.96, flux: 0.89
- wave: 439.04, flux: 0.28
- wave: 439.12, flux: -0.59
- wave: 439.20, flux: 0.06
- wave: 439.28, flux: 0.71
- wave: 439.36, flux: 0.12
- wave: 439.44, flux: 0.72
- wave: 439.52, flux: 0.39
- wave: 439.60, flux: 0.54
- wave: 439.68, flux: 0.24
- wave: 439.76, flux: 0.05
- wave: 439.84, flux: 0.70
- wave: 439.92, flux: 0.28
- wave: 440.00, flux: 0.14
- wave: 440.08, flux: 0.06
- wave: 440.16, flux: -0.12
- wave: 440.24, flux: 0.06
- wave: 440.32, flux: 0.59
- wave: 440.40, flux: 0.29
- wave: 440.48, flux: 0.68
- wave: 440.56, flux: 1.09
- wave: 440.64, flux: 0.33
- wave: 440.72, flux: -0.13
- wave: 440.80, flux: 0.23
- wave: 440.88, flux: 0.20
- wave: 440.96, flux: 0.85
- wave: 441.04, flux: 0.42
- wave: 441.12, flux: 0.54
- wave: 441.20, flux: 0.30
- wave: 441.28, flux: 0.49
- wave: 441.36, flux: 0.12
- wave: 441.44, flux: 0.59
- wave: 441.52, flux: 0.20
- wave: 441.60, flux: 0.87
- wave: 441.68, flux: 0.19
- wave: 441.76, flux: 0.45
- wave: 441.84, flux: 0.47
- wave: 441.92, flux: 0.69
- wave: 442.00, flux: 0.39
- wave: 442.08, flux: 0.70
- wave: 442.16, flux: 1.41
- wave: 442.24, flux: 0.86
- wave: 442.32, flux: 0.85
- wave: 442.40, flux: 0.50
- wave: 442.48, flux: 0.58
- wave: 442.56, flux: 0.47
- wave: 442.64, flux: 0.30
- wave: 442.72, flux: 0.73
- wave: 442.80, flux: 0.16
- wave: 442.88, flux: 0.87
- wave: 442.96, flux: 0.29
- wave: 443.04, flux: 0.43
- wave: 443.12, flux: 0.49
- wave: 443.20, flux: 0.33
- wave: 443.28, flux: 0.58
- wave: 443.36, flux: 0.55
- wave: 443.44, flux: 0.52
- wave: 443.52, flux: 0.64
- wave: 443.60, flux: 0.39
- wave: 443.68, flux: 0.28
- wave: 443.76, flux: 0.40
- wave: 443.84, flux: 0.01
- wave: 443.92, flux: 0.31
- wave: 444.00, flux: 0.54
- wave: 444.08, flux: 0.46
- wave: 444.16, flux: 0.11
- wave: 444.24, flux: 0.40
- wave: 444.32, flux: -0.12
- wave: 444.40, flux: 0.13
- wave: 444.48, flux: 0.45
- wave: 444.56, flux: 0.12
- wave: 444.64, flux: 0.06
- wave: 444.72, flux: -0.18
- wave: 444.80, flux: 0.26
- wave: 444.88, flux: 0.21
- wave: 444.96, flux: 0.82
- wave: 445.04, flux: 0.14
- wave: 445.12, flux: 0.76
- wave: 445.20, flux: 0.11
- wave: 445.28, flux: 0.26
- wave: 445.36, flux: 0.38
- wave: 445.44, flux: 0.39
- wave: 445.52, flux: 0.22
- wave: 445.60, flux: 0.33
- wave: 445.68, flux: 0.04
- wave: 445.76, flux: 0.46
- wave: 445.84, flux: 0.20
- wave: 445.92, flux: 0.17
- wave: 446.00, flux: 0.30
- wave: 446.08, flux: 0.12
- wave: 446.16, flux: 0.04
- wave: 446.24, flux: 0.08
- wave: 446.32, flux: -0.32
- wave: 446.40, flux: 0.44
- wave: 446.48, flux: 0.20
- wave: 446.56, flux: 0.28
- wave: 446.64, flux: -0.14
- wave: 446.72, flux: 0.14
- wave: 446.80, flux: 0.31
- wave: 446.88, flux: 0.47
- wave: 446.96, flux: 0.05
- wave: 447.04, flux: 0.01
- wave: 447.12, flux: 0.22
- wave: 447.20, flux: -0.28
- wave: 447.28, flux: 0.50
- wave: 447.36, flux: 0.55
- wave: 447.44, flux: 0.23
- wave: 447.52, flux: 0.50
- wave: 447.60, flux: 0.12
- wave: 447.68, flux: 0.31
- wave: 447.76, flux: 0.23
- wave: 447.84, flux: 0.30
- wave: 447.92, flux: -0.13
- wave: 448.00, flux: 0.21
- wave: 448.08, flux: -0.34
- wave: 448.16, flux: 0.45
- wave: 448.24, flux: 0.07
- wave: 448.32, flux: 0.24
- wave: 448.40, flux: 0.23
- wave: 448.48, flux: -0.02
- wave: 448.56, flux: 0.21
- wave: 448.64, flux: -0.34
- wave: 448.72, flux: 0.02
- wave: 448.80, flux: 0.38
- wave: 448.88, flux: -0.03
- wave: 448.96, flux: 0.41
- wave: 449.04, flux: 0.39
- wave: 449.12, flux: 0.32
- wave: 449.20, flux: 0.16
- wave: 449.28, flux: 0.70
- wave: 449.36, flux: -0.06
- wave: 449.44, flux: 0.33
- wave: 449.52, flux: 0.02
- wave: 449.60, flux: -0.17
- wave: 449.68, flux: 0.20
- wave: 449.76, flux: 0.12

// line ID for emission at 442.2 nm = C IV 1549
